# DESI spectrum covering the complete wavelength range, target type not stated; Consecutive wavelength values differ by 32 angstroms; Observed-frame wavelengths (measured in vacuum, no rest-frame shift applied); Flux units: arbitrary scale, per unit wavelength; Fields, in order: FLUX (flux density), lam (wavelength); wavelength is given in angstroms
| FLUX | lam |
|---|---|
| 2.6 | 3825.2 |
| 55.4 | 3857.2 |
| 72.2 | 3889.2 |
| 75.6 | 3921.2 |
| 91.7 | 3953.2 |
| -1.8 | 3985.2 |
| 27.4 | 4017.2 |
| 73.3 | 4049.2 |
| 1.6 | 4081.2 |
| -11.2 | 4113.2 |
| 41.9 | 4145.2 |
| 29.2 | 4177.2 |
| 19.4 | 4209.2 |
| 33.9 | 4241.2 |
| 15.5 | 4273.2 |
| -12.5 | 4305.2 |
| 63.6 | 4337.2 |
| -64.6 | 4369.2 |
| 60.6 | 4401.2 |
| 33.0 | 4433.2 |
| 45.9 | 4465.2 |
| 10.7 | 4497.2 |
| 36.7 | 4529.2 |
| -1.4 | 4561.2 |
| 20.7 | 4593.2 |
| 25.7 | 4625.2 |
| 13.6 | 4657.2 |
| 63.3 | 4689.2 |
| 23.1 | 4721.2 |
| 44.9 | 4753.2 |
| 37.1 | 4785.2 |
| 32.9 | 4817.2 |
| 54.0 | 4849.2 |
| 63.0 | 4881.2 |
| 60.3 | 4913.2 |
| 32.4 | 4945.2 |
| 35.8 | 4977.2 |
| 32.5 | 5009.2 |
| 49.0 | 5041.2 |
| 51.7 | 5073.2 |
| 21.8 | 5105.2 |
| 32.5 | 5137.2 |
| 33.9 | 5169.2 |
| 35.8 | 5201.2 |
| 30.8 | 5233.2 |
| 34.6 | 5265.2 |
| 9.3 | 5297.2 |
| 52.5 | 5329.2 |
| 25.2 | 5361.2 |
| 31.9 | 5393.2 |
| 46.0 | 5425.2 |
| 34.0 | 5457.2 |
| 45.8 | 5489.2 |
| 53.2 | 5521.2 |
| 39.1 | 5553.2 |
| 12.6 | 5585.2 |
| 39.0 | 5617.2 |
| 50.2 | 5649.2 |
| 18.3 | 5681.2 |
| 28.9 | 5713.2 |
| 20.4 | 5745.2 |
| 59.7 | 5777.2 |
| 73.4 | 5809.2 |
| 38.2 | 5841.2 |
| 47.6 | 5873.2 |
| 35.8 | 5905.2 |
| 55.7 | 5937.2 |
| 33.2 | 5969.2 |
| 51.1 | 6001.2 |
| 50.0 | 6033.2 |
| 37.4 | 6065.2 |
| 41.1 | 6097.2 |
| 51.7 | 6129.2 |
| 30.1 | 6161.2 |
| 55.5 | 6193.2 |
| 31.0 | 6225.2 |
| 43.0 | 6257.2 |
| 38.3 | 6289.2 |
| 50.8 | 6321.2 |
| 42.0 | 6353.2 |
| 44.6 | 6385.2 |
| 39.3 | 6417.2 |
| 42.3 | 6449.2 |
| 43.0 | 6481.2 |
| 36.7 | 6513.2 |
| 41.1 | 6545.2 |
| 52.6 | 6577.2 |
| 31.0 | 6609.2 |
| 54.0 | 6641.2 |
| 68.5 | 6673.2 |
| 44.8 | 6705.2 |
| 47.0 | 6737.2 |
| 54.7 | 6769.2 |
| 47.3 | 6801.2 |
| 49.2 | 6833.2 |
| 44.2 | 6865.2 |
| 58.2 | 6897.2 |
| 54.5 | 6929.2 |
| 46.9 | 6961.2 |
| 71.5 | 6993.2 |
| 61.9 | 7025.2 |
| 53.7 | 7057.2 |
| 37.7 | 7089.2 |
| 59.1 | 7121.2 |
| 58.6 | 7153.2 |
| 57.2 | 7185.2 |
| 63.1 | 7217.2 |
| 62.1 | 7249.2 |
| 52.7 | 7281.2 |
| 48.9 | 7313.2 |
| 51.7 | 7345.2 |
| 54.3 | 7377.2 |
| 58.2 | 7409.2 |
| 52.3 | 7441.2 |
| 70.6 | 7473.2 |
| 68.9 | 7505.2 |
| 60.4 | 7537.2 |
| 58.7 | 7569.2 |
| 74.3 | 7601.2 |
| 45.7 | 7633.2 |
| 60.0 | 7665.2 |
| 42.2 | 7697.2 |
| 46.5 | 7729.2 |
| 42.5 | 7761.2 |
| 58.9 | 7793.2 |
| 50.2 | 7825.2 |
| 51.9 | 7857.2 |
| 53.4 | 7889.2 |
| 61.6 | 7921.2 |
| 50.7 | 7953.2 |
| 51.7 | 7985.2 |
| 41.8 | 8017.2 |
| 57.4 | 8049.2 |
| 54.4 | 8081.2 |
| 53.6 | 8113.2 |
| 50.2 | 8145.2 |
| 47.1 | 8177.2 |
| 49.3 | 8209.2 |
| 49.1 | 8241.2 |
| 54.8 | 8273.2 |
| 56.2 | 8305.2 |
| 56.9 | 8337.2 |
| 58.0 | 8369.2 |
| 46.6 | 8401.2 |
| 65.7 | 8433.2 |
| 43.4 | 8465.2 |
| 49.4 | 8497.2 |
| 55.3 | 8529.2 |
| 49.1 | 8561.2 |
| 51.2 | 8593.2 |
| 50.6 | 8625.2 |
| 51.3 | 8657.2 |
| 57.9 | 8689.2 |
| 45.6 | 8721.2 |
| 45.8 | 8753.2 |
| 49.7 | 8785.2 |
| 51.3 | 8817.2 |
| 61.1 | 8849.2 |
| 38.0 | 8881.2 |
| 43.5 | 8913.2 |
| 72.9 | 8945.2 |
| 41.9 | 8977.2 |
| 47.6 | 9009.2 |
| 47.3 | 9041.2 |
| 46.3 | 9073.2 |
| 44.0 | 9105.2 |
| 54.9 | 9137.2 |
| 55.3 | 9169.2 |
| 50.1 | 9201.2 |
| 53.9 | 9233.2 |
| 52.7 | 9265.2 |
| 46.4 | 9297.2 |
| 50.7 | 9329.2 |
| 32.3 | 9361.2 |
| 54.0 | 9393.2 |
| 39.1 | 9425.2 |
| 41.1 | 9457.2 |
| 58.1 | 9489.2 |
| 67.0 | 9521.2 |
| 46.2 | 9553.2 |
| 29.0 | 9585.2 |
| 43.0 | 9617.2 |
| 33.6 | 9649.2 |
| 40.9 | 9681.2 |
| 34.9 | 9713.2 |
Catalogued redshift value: 0.786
